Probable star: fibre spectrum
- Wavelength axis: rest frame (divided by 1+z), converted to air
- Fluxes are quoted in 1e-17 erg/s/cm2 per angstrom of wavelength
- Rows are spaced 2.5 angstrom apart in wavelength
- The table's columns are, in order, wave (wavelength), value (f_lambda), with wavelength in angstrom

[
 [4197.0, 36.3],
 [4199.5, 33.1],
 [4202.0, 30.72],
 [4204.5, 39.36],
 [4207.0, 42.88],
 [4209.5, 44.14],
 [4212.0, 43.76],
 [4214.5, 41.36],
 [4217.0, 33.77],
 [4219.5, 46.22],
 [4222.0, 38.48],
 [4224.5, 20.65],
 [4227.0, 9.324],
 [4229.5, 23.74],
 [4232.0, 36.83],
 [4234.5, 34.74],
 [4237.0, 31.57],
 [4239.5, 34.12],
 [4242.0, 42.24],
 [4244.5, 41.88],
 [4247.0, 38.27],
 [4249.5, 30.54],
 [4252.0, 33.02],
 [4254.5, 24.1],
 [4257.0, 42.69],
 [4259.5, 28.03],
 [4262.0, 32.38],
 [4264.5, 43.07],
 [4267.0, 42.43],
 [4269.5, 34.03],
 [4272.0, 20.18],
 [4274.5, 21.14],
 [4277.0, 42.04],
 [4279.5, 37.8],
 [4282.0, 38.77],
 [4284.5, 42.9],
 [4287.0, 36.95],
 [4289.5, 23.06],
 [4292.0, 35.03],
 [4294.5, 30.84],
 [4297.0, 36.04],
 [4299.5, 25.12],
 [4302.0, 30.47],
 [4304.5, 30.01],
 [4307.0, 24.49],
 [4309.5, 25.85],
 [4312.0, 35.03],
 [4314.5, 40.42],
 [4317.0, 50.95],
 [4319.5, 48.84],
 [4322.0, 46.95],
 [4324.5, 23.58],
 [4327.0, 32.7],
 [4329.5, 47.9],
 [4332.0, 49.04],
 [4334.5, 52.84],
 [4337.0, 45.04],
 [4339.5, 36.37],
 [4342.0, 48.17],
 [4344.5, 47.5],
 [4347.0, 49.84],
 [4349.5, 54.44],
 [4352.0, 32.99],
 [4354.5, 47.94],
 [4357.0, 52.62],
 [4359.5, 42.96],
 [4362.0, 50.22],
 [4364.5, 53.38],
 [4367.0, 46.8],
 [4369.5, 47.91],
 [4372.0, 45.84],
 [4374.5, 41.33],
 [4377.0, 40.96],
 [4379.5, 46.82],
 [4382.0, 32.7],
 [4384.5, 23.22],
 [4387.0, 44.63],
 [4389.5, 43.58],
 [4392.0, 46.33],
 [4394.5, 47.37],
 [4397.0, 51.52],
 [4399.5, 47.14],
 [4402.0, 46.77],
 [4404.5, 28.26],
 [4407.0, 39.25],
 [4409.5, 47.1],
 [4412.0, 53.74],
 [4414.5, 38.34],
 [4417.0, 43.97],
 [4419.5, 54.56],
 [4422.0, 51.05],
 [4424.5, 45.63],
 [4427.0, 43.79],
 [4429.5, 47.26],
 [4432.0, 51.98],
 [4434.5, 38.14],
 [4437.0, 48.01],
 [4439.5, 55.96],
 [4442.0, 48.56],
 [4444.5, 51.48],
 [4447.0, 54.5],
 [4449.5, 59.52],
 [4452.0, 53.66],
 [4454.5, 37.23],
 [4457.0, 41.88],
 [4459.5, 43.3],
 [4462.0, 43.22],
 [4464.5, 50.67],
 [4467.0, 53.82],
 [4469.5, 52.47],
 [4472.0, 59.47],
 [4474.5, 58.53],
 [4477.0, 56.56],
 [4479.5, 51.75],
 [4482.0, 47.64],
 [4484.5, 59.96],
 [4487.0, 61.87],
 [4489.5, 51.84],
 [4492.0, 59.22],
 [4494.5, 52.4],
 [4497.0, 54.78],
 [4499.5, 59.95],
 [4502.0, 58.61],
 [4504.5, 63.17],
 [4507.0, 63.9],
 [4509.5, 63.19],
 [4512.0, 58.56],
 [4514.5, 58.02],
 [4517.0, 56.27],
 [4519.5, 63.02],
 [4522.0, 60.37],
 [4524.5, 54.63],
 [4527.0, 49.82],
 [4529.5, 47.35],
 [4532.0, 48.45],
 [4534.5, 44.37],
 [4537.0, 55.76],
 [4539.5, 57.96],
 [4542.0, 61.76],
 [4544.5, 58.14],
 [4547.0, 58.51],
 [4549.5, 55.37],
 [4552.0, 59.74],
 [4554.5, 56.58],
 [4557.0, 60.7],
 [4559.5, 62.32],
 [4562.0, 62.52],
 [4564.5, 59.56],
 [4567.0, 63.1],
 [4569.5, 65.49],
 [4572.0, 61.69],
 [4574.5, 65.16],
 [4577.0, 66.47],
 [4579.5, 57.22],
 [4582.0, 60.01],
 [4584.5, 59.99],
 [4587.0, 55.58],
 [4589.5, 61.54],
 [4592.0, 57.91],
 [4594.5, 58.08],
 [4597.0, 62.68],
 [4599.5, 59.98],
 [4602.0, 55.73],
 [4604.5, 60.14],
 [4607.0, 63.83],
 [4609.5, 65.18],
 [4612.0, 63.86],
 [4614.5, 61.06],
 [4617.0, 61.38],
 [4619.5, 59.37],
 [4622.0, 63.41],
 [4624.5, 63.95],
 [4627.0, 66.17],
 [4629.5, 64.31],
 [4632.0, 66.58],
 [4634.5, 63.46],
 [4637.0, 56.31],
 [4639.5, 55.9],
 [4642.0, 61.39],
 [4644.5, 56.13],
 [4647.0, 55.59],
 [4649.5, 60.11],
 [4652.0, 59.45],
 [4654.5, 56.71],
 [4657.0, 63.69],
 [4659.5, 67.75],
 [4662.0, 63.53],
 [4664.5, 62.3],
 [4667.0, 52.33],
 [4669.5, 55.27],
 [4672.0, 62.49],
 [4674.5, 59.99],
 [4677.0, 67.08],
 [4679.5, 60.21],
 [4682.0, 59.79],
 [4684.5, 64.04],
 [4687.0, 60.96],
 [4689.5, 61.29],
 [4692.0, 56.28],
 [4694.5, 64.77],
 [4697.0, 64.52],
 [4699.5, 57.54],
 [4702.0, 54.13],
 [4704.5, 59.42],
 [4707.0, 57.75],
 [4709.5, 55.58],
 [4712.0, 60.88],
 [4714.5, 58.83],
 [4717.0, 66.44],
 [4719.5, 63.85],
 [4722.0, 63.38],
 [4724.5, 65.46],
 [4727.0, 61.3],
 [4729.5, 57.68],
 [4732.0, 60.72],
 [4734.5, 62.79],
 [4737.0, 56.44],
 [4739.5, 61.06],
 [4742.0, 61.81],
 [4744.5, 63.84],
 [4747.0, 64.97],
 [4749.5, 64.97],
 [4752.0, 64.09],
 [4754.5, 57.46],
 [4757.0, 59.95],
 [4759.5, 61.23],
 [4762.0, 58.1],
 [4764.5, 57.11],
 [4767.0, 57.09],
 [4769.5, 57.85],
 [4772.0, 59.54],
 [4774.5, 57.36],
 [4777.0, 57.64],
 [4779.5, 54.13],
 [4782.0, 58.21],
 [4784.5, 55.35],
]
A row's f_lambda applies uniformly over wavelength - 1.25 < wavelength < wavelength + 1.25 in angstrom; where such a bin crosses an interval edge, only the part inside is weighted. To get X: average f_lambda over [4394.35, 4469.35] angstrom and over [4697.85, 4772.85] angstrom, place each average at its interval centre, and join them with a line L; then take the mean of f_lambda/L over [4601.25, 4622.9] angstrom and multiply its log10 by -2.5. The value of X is -0.12 mag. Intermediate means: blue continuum 47.3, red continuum 60.4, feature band 61.7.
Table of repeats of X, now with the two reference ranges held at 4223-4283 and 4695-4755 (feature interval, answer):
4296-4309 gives 0.23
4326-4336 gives -0.22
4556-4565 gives -0.20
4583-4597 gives -0.12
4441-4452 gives -0.21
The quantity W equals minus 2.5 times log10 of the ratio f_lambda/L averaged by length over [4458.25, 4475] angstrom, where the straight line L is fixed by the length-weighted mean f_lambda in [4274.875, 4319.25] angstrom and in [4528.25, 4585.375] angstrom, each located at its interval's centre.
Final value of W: -0.02 mag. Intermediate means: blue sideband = 34.5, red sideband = 58.6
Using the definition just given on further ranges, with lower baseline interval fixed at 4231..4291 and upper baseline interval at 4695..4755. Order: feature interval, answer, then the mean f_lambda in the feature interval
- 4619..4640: -0.13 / 62.5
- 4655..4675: -0.06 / 60.8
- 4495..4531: -0.18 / 57.8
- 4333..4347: -0.18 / 46.4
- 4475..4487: -0.17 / 55.1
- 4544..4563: -0.15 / 59.2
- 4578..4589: -0.11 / 58.6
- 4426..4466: -0.07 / 48.1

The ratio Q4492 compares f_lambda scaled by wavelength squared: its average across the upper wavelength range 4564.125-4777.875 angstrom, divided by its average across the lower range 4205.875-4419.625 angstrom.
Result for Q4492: 1.8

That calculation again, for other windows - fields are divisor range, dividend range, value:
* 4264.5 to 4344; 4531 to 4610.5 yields 1.82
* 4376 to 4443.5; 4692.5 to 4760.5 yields 1.57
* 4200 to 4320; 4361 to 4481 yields 1.47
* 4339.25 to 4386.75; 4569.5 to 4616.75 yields 1.52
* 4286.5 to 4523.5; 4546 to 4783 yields 1.45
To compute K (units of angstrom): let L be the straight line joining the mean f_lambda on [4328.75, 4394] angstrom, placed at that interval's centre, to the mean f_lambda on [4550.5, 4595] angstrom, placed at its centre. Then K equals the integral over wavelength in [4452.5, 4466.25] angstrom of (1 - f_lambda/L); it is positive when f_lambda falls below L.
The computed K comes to 2.14 angstrom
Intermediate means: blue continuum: 45.1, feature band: 44.2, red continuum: 60.8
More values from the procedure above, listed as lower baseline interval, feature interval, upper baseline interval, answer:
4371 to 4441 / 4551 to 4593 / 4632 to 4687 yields -4.67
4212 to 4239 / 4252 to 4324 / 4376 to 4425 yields 3.71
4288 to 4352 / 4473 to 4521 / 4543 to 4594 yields -3.31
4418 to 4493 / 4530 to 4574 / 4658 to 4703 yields -2.38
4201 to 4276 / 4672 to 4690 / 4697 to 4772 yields -1.36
